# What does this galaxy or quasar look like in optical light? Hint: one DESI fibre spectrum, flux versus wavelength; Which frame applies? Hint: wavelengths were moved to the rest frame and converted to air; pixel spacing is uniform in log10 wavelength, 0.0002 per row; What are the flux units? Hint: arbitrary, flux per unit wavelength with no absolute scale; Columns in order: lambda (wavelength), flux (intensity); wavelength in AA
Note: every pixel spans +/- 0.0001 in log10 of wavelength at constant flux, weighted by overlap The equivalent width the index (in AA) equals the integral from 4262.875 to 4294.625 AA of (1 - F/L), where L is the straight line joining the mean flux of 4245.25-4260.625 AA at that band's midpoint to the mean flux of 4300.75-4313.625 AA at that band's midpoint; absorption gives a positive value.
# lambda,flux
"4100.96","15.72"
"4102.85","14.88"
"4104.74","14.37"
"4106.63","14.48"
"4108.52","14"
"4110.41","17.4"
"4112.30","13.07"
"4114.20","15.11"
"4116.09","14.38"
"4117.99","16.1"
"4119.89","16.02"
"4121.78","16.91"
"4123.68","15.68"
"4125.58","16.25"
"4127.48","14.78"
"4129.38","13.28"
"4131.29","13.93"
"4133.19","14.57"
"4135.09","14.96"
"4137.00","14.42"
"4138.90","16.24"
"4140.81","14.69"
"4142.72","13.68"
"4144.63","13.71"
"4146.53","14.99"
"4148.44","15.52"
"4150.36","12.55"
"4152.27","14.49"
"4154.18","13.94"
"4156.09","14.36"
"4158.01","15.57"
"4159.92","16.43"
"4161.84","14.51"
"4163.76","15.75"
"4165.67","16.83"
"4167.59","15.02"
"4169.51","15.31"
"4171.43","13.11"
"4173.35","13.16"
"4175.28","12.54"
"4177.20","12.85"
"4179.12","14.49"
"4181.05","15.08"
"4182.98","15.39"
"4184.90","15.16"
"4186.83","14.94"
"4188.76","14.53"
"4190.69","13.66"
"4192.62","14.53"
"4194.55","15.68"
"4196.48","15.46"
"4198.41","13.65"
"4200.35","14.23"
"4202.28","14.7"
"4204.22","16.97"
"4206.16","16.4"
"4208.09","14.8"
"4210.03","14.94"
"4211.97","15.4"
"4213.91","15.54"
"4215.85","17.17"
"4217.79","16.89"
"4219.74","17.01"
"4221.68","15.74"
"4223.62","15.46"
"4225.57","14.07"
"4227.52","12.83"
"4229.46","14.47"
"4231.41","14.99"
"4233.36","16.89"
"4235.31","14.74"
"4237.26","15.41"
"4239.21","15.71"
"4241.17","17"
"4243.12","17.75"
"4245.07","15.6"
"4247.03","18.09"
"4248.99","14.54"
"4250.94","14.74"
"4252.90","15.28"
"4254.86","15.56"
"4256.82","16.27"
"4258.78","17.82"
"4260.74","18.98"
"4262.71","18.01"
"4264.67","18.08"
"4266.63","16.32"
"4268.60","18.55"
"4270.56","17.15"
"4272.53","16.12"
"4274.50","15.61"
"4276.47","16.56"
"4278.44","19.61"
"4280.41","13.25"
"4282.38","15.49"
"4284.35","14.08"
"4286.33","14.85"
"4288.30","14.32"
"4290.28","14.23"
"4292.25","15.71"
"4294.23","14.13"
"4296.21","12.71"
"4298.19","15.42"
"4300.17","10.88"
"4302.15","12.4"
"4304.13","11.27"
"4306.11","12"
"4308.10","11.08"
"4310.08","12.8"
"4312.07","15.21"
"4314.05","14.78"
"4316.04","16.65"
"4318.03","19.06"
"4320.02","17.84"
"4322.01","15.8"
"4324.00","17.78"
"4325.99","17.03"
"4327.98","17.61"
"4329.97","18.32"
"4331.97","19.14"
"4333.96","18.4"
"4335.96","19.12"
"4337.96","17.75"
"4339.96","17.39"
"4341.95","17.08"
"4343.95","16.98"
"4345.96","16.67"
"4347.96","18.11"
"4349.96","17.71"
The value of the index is -3.3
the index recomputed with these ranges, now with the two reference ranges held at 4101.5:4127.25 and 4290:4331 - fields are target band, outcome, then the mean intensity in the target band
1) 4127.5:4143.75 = 0.80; 14.5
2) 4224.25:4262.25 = -2.08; 15.9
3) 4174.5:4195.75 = 0.95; 14.5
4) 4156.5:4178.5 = 0.79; 14.6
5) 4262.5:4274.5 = -1.76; 17.2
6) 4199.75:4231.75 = -0.68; 15.4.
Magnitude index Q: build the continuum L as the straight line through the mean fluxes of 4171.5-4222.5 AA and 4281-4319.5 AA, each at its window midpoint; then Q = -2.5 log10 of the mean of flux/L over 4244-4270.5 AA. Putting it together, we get -0.16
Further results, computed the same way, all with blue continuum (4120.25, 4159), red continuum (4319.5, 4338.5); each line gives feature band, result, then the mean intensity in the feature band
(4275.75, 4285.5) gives 0.087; 15.8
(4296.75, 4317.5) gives 0.294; 13.4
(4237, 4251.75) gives 0.022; 16.2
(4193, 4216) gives 0.035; 15.3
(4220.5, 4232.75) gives 0.104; 14.7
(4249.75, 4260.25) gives 0.040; 16.1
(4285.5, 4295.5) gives 0.182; 14.6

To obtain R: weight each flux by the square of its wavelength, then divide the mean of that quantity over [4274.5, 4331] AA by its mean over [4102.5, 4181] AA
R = 1.1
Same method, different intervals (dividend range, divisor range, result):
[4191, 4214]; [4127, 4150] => 1.08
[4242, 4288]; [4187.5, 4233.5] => 1.11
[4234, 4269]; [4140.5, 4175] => 1.19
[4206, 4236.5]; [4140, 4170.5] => 1.07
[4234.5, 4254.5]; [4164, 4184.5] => 1.14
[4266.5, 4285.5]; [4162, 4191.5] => 1.17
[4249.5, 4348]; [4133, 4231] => 1.13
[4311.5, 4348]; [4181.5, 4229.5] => 1.21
